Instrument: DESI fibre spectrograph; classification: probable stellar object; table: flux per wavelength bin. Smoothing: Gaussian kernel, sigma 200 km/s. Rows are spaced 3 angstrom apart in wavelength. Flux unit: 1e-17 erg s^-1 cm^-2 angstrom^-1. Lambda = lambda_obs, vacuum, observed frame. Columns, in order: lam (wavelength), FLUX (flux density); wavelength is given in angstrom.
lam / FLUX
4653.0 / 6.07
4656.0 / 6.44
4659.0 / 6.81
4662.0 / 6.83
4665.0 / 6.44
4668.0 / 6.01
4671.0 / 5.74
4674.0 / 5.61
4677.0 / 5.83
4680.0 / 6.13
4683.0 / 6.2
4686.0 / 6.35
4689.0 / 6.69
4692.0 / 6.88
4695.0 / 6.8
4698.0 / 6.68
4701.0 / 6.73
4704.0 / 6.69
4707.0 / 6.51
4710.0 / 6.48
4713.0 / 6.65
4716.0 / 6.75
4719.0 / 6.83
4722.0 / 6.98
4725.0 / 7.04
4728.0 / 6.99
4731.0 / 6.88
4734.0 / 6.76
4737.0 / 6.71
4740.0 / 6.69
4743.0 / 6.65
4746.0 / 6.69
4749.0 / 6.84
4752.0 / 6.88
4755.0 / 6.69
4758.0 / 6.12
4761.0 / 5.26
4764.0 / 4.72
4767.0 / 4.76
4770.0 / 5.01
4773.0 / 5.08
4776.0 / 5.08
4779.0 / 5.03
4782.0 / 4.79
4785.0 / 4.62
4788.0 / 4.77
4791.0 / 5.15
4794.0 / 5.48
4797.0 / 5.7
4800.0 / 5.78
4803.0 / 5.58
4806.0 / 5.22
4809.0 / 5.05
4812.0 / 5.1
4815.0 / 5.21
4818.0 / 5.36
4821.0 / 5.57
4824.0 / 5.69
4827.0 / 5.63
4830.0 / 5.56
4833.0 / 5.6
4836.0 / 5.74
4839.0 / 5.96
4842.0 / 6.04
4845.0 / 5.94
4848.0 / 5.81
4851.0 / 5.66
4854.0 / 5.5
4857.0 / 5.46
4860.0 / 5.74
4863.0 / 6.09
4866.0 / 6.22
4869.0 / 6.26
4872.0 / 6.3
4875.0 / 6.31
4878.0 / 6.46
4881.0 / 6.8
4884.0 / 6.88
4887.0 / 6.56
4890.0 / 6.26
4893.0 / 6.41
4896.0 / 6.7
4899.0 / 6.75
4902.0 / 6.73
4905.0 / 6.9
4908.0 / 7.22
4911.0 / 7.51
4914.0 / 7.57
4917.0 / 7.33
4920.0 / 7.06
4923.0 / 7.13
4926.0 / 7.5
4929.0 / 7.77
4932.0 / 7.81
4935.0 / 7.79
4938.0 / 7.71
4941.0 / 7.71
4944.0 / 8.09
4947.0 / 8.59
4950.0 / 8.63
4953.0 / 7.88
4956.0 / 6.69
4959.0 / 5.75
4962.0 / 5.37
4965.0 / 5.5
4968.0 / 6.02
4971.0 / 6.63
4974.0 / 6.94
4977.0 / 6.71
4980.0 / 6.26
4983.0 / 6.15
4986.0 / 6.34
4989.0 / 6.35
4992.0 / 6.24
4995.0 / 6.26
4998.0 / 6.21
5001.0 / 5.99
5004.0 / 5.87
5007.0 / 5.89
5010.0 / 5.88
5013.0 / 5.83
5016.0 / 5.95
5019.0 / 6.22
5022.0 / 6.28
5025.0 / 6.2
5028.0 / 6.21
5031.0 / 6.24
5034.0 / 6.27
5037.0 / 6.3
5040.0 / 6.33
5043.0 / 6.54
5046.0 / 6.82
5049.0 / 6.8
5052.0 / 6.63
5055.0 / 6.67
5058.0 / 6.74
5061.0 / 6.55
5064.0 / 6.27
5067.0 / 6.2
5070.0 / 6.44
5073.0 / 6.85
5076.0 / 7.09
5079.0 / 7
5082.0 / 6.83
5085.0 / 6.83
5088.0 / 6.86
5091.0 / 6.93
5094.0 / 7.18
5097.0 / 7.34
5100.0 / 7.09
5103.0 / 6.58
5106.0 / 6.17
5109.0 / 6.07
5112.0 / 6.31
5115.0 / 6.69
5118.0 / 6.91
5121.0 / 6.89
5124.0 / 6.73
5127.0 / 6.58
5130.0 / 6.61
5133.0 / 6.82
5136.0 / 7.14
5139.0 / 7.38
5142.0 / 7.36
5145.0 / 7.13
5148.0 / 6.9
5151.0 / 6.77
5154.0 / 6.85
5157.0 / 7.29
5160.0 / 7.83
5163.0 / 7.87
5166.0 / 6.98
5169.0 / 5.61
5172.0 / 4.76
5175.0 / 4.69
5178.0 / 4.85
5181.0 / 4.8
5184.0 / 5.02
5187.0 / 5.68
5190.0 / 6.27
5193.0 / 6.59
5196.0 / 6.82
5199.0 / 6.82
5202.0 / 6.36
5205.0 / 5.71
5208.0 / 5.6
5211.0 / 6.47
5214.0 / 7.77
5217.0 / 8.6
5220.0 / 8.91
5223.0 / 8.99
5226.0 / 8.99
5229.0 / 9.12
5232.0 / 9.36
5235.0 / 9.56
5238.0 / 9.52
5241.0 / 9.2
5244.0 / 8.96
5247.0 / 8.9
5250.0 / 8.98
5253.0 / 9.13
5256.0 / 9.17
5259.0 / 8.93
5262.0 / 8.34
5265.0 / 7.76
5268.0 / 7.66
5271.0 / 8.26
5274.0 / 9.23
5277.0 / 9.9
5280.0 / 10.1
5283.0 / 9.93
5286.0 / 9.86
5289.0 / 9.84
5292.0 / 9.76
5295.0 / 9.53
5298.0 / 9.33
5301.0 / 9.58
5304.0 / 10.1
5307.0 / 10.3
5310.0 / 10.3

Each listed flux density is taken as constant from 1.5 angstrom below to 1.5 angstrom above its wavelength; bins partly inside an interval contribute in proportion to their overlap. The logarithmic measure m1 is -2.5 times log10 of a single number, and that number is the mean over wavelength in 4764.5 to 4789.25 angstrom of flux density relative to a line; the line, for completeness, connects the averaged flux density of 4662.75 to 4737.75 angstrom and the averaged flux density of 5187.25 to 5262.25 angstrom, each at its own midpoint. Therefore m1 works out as 0.352 mag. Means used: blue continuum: 6.54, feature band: 4.89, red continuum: 8.08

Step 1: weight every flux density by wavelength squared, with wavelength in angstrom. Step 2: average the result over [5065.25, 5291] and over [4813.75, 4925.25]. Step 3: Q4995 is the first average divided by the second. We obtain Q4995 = 1.34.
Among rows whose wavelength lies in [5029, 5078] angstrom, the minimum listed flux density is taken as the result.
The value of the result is 6.2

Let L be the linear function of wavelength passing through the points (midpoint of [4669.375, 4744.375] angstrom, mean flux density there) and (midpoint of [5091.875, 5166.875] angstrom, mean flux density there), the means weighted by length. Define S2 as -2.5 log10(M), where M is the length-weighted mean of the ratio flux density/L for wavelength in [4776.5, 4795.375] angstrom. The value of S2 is 0.313 mag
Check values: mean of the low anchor 6.57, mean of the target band 4.98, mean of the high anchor 6.94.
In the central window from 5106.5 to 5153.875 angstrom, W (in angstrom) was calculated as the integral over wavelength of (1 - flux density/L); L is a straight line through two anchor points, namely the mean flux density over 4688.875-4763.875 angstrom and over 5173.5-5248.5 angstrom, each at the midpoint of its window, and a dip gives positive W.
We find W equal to 2.7 angstrom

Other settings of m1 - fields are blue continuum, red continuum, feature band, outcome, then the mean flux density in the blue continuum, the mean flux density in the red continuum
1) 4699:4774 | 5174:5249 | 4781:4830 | 0.23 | 6.39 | 7.37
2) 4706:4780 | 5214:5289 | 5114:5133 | 0.23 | 6.25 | 9.05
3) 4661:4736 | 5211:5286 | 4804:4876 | 0.25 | 6.54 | 8.94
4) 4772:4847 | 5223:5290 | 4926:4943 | -0.20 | 5.39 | 9.11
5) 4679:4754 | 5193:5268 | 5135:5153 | 0.12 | 6.7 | 8.2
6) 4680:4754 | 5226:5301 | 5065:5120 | 0.24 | 6.71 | 9.18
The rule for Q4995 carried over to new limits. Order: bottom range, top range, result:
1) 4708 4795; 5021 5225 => 1.29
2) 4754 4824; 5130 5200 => 1.42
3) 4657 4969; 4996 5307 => 1.33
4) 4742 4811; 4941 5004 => 1.31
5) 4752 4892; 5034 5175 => 1.33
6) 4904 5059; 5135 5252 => 1.18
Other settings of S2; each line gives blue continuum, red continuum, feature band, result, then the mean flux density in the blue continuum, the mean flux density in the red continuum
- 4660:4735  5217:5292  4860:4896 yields 0.15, 6.54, 9.11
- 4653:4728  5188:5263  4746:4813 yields 0.24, 6.51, 8.11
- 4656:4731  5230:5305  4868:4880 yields 0.16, 6.53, 9.23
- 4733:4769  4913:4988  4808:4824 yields 0.22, 6.21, 7.07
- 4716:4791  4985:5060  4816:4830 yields 0.10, 5.99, 6.28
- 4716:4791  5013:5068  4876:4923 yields -0.11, 5.99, 6.39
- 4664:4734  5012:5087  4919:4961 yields -0.16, 6.52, 6.49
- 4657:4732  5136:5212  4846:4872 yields 0.11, 6.54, 6.35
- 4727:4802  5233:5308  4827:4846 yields 0.09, 5.8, 9.27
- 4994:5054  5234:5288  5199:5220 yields 0.22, 6.24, 9.08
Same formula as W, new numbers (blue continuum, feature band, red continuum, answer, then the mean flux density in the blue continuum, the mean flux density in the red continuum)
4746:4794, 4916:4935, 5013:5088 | -4.5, 5.43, 6.5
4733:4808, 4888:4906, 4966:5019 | -1.9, 5.67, 6.2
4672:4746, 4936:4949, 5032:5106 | -2.7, 6.6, 6.7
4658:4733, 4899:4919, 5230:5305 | 1.0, 6.54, 9.23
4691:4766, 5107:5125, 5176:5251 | 1.8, 6.58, 7.49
